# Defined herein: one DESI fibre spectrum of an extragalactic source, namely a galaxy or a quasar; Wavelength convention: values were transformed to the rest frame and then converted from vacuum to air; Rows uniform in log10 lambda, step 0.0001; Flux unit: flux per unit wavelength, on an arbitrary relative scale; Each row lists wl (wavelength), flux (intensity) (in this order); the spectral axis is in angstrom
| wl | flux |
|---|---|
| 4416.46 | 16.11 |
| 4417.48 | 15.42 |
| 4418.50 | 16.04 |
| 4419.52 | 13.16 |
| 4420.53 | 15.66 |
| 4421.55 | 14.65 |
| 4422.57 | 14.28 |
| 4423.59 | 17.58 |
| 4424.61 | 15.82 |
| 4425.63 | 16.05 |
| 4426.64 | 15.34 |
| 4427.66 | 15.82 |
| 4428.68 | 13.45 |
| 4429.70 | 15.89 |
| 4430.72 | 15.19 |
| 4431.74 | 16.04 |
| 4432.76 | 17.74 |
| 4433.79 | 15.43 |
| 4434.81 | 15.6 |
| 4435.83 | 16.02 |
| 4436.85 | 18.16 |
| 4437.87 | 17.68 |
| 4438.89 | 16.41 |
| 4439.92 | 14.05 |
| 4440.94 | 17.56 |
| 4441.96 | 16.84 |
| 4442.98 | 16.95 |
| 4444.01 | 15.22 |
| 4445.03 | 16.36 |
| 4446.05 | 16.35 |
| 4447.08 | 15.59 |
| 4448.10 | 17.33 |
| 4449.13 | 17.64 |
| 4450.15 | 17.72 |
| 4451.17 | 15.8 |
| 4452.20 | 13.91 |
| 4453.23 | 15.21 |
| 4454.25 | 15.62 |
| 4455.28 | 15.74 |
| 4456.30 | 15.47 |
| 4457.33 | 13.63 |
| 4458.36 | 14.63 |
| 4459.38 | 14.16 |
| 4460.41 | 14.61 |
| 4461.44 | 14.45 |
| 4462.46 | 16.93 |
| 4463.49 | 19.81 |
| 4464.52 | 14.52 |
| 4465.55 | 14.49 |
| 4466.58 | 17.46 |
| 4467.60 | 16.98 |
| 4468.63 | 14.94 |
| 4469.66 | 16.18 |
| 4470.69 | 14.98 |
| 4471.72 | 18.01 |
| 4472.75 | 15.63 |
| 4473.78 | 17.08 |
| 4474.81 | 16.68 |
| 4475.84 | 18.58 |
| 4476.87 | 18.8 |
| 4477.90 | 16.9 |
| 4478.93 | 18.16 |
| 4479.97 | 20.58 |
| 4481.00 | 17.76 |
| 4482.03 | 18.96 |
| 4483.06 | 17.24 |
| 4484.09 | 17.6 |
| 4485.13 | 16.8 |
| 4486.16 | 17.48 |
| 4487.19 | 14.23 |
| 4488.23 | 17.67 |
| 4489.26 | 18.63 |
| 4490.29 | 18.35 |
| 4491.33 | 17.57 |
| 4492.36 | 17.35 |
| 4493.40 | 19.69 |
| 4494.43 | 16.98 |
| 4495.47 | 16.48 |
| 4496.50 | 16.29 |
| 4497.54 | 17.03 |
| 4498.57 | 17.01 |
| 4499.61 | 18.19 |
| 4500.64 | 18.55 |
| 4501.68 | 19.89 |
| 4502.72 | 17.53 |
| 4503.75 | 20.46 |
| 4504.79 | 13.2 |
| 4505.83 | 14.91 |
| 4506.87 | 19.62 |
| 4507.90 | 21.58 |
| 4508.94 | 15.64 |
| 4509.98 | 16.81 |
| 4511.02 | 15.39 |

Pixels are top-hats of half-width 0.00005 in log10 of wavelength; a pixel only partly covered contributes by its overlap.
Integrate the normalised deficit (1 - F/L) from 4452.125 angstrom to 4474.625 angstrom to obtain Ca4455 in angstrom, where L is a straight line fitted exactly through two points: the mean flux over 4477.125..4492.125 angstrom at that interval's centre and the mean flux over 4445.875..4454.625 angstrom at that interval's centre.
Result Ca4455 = 1.4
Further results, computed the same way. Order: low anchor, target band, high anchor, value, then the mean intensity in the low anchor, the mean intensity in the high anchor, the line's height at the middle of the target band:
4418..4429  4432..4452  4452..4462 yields -2.0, 15.3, 14.8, 15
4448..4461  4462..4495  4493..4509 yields -1.3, 15.4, 17.7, 16.6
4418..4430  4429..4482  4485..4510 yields -0.3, 15.3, 17.5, 16.3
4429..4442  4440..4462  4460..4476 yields 0.8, 16.3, 16.3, 16.3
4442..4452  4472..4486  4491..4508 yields -0.4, 16.5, 17.7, 17.2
